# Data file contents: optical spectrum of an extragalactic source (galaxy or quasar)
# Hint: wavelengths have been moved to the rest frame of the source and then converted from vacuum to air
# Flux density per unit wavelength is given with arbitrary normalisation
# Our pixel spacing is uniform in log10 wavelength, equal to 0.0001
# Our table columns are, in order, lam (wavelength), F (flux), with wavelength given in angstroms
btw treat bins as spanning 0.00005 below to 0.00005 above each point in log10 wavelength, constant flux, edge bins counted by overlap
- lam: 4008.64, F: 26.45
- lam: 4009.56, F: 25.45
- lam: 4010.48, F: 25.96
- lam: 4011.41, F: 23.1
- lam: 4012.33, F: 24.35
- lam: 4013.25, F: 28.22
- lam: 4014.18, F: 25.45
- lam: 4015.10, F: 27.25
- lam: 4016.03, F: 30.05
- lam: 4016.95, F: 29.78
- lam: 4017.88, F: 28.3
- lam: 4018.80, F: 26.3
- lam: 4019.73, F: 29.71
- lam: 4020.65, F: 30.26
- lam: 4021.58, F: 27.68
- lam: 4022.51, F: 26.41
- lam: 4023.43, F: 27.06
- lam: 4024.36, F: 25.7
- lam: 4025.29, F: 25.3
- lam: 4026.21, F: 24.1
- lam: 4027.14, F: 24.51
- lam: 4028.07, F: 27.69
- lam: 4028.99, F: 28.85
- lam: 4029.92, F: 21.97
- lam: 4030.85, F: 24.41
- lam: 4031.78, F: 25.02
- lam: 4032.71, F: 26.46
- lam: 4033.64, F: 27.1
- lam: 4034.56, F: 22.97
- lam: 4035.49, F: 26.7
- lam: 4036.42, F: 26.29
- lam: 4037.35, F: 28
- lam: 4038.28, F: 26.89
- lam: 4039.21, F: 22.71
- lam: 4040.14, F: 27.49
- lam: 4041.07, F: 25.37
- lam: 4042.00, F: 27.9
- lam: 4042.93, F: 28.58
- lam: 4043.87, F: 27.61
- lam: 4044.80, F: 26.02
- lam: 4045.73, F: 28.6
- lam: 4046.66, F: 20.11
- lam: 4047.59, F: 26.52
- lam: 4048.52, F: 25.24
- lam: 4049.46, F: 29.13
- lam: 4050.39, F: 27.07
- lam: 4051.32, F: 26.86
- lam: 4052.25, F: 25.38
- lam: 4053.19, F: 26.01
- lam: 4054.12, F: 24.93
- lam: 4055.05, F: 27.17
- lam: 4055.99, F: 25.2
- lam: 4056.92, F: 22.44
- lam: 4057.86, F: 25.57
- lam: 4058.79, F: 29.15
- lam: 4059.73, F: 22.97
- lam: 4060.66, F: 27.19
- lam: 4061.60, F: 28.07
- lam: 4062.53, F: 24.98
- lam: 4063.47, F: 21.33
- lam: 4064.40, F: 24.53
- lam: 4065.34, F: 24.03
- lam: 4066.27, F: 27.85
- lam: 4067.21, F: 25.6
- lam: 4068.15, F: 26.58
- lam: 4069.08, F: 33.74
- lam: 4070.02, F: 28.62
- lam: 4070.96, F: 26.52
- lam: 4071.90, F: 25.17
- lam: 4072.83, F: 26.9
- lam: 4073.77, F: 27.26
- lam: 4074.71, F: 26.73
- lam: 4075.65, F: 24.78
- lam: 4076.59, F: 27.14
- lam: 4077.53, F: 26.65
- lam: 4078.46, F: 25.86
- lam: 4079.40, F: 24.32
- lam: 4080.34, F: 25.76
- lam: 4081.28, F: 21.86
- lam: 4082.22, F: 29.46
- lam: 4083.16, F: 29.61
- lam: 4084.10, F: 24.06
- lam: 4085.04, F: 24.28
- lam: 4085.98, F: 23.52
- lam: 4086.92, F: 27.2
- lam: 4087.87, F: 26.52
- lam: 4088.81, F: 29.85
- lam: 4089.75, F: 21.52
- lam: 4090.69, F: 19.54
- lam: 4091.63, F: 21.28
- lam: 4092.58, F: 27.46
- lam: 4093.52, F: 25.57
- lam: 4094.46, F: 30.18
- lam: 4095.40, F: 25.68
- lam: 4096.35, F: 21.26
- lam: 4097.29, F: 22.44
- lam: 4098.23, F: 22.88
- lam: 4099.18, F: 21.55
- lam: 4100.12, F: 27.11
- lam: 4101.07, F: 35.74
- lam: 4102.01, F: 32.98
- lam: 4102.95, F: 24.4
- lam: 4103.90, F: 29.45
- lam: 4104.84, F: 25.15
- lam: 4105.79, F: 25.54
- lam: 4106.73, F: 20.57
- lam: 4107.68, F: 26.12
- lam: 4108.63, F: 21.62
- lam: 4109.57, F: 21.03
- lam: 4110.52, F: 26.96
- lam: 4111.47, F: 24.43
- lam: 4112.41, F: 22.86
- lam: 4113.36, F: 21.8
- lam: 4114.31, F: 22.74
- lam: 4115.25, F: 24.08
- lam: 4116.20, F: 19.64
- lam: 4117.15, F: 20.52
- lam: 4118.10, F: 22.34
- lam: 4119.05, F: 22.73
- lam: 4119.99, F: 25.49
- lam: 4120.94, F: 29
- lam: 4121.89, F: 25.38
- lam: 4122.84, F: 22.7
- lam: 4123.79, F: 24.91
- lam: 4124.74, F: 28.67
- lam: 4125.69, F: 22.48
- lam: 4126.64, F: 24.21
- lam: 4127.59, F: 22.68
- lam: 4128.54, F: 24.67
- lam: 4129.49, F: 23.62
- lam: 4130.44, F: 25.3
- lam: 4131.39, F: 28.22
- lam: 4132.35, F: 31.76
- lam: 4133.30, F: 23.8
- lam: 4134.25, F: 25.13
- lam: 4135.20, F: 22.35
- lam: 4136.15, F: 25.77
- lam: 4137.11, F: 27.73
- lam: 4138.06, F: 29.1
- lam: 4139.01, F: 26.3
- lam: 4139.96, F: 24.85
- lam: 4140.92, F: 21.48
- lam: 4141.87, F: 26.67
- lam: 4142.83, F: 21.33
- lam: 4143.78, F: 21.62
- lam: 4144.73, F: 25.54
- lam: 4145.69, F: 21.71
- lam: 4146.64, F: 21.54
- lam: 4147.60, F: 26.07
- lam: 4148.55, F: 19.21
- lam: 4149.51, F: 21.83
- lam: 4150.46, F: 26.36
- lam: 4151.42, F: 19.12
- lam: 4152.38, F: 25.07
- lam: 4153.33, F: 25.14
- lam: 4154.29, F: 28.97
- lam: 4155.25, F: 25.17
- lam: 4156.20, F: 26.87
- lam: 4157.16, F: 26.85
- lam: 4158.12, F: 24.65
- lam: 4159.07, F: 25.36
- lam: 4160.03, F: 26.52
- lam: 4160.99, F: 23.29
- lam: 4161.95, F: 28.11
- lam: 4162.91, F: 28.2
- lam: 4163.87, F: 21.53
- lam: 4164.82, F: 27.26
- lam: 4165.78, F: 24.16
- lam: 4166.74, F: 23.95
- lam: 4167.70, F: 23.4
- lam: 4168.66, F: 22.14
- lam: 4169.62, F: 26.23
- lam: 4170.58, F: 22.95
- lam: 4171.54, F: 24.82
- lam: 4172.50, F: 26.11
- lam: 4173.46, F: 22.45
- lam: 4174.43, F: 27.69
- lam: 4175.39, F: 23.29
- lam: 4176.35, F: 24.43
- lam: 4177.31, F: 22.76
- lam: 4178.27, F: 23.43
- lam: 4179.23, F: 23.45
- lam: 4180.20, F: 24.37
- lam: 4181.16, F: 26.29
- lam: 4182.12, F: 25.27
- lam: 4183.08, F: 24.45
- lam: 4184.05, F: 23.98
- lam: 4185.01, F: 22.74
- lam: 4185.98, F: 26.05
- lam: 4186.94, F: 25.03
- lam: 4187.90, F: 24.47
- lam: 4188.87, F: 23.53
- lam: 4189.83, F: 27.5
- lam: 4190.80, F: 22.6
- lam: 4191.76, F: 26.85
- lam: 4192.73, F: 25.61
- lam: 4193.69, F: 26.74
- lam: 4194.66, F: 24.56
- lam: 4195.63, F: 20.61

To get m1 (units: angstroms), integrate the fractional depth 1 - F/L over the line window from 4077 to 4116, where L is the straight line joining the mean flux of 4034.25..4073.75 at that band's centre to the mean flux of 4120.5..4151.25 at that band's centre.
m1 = 0.5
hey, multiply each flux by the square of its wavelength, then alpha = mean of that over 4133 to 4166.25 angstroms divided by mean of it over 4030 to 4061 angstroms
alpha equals 1.0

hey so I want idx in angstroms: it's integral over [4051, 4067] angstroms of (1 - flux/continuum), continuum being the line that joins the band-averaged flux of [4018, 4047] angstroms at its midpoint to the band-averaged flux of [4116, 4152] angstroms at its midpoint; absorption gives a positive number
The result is 0.2 angstroms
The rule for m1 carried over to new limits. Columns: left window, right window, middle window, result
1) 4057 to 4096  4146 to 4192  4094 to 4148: 1.10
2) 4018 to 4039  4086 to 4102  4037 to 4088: -0.49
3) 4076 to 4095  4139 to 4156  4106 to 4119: 1.08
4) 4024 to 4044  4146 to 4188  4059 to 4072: -0.35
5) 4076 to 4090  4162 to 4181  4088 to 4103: 0.03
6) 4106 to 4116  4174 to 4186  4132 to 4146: -0.77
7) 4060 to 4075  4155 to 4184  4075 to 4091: 0.48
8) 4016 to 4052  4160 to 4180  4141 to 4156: 0.69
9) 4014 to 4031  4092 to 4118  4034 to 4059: 0.18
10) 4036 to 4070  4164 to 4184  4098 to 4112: -0.16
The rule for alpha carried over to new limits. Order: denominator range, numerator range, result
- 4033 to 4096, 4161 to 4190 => 1.00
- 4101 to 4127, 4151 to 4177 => 1.04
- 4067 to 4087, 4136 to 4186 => 0.97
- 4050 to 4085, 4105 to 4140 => 0.96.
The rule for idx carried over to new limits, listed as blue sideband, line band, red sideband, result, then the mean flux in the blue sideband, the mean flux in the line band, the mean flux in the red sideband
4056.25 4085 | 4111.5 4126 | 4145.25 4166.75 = 0.9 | 26.1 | 23.7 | 24.7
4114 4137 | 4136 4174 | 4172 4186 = -0.2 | 24.6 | 24.6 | 24.4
